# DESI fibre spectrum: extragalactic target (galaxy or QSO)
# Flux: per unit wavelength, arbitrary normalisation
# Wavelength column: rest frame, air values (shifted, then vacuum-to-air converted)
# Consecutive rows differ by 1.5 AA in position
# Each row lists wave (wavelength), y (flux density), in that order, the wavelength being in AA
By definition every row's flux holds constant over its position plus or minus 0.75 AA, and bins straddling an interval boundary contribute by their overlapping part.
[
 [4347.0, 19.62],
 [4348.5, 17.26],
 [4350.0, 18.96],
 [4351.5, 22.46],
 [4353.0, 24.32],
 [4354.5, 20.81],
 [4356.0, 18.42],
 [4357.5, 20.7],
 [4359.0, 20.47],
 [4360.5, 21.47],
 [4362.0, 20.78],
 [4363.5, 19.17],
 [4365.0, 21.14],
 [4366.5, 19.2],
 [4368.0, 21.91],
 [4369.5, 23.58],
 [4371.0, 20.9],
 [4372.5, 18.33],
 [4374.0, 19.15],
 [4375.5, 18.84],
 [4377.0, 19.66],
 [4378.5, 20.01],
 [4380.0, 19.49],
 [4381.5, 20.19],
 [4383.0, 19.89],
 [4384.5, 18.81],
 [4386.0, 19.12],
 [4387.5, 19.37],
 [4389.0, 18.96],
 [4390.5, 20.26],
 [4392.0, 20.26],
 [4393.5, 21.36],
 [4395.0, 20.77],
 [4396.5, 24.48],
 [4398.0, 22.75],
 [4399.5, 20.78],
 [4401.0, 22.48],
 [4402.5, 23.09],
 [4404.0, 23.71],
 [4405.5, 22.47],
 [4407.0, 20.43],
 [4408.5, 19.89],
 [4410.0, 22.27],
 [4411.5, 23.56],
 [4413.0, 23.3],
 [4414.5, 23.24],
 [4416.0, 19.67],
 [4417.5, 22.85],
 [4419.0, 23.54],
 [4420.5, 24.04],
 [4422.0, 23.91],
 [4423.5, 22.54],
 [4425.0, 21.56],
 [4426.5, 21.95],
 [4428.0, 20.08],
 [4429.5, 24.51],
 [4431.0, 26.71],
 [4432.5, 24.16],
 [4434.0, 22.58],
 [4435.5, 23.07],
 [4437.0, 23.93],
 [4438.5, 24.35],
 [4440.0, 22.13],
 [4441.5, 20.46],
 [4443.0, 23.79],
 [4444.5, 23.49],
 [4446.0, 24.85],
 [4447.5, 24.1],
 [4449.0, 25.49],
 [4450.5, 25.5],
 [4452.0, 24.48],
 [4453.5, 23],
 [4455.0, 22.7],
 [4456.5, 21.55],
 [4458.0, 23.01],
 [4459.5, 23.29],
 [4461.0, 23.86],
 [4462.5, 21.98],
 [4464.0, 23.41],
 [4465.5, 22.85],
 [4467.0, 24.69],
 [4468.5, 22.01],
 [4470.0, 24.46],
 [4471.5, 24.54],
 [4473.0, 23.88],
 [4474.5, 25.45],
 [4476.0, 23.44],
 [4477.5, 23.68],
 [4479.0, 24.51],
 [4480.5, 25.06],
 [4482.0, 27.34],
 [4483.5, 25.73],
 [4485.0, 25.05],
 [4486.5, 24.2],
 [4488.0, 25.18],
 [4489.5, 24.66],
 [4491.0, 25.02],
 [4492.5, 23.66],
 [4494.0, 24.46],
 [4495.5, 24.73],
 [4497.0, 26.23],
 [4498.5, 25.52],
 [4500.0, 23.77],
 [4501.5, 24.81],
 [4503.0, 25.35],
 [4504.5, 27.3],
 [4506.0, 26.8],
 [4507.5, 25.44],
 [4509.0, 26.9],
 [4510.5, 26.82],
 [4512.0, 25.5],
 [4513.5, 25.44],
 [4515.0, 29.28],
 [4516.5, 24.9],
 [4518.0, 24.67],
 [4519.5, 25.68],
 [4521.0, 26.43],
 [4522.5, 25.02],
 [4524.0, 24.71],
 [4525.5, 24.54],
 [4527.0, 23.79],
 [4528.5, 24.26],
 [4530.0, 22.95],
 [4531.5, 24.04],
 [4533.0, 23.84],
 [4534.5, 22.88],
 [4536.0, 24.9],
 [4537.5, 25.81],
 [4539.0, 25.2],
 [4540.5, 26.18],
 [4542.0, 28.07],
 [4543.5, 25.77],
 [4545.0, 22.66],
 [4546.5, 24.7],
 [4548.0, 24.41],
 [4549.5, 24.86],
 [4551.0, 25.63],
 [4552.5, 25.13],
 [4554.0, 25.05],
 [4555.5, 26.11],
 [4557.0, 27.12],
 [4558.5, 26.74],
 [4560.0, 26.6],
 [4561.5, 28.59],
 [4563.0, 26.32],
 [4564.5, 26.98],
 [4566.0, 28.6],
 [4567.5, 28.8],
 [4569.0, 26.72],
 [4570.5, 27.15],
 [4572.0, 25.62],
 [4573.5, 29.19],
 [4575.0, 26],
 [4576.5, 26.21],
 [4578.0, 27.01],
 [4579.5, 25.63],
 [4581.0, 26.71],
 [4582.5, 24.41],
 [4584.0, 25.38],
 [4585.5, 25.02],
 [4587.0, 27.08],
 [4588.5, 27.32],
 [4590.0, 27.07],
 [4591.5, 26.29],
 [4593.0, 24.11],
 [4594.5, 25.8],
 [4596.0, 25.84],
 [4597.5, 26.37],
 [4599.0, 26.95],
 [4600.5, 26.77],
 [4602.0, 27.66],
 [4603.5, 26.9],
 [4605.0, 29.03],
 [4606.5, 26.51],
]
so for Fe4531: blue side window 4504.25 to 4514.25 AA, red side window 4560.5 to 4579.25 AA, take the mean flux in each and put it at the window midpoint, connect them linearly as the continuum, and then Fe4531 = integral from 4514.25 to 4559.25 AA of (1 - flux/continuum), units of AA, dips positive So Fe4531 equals 2.6 AA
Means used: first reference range 26.3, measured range 25.2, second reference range 27.2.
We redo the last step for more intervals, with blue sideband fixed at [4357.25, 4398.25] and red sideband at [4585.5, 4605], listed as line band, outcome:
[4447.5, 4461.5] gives -0.7 AA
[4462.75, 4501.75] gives -2.0 AA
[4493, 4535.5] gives -1.7 AA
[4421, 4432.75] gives -0.8 AA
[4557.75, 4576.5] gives -1.1 AA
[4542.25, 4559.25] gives -0.1 AA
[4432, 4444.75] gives -0.6 AA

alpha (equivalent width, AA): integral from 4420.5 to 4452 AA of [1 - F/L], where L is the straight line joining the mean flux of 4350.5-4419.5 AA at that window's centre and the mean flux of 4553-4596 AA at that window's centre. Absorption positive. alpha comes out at -1.4 AA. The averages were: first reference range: 21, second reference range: 26.5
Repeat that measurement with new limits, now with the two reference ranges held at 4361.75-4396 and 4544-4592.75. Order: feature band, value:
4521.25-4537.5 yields 0.5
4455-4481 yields -0.7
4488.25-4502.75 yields -0.6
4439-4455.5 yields -1.0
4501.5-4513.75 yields -0.9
